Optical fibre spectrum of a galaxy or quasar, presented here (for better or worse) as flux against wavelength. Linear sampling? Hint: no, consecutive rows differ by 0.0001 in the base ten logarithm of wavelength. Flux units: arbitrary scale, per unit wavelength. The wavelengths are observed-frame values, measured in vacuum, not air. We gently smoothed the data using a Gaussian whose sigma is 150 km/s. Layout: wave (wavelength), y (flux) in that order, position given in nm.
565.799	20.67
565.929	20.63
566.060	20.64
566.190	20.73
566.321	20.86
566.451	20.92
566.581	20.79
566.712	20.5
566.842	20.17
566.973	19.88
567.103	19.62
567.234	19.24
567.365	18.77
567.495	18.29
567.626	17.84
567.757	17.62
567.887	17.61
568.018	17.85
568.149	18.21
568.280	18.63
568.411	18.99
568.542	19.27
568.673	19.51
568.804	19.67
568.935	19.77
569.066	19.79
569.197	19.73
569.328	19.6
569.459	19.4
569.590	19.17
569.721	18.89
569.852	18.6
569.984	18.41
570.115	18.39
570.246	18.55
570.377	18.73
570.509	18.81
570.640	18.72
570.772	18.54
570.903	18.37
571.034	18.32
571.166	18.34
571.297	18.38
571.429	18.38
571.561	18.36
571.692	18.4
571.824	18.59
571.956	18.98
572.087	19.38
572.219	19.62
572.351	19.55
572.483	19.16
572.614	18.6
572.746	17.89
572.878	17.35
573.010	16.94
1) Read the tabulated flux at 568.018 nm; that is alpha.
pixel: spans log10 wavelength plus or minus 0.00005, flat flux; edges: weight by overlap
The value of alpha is 17.85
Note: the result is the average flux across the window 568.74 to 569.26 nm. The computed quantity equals 19.7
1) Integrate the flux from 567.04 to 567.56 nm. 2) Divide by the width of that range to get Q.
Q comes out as 19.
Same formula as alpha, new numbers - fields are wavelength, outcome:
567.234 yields 19.24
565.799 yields 20.67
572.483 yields 19.16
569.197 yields 19.73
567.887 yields 17.61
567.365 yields 18.77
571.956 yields 18.98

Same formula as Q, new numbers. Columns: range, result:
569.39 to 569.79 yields 19.2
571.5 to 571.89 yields 18.5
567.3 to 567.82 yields 18.1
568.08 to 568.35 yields 18.4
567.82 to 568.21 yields 17.9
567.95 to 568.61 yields 18.6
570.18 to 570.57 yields 18.7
